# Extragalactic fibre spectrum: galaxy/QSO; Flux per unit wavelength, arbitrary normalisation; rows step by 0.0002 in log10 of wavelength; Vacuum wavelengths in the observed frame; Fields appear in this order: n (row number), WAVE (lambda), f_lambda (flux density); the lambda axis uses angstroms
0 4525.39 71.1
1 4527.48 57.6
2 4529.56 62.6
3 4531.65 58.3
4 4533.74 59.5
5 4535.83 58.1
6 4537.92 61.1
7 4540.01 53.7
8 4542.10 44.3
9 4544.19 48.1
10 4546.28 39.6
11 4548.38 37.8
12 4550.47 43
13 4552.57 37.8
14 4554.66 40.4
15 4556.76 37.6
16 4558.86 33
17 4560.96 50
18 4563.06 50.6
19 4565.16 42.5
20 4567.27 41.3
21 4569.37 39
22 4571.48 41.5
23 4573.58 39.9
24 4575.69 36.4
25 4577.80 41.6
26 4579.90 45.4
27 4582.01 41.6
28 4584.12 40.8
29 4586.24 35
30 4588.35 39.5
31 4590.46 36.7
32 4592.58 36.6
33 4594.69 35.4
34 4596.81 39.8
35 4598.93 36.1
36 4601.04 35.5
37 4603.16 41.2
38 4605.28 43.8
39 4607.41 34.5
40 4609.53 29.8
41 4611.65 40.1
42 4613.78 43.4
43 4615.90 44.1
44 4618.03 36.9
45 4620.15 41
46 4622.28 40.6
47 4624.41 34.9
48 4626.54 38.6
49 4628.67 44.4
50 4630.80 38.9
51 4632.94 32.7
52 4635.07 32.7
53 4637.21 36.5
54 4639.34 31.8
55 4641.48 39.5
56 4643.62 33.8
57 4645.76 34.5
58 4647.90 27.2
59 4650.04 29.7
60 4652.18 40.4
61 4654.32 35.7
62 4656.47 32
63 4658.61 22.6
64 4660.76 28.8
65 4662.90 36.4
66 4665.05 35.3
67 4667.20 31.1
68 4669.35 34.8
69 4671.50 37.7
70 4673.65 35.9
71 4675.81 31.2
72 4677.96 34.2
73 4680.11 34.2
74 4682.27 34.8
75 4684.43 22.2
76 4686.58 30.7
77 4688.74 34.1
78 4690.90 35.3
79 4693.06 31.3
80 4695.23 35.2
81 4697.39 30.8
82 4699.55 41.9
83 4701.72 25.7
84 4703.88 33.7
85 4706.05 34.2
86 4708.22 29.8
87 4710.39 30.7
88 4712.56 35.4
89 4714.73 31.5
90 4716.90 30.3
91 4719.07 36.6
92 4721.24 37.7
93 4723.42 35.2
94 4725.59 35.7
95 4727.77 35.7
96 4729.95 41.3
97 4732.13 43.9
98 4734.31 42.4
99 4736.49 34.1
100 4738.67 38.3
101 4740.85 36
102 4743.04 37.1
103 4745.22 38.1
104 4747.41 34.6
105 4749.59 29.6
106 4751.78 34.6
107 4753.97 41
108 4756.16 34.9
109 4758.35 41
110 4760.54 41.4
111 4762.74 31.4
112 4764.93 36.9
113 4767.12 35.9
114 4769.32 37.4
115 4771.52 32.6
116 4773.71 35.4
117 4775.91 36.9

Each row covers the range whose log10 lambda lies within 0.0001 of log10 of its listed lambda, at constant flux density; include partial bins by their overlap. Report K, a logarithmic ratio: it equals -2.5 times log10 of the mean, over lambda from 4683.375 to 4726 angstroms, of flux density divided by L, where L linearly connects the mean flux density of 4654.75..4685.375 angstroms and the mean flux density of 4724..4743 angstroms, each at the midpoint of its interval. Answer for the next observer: 0.09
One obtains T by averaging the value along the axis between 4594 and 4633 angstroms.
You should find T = 38.7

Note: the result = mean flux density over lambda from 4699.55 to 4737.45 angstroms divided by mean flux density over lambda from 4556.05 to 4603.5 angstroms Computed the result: 0.9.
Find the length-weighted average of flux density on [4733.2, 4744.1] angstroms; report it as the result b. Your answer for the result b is 37.6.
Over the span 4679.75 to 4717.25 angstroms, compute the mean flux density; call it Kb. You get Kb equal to 32.3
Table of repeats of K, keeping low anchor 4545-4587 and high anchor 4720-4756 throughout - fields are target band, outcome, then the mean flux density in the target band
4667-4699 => 0.16 mag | 33.1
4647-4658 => 0.19 mag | 32.7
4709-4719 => 0.16 mag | 32.4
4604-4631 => 0.01 mag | 39.3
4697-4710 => 0.16 mag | 32.7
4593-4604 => 0.07 mag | 37.5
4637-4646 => 0.12 mag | 35.2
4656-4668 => 0.24 mag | 31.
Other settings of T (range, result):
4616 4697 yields 34.3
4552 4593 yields 40.4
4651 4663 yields 32.3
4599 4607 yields 39.2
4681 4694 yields 31.4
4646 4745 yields 34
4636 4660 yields 33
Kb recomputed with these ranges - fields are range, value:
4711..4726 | 34.5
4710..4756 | 36.2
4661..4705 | 33.2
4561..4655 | 38.3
